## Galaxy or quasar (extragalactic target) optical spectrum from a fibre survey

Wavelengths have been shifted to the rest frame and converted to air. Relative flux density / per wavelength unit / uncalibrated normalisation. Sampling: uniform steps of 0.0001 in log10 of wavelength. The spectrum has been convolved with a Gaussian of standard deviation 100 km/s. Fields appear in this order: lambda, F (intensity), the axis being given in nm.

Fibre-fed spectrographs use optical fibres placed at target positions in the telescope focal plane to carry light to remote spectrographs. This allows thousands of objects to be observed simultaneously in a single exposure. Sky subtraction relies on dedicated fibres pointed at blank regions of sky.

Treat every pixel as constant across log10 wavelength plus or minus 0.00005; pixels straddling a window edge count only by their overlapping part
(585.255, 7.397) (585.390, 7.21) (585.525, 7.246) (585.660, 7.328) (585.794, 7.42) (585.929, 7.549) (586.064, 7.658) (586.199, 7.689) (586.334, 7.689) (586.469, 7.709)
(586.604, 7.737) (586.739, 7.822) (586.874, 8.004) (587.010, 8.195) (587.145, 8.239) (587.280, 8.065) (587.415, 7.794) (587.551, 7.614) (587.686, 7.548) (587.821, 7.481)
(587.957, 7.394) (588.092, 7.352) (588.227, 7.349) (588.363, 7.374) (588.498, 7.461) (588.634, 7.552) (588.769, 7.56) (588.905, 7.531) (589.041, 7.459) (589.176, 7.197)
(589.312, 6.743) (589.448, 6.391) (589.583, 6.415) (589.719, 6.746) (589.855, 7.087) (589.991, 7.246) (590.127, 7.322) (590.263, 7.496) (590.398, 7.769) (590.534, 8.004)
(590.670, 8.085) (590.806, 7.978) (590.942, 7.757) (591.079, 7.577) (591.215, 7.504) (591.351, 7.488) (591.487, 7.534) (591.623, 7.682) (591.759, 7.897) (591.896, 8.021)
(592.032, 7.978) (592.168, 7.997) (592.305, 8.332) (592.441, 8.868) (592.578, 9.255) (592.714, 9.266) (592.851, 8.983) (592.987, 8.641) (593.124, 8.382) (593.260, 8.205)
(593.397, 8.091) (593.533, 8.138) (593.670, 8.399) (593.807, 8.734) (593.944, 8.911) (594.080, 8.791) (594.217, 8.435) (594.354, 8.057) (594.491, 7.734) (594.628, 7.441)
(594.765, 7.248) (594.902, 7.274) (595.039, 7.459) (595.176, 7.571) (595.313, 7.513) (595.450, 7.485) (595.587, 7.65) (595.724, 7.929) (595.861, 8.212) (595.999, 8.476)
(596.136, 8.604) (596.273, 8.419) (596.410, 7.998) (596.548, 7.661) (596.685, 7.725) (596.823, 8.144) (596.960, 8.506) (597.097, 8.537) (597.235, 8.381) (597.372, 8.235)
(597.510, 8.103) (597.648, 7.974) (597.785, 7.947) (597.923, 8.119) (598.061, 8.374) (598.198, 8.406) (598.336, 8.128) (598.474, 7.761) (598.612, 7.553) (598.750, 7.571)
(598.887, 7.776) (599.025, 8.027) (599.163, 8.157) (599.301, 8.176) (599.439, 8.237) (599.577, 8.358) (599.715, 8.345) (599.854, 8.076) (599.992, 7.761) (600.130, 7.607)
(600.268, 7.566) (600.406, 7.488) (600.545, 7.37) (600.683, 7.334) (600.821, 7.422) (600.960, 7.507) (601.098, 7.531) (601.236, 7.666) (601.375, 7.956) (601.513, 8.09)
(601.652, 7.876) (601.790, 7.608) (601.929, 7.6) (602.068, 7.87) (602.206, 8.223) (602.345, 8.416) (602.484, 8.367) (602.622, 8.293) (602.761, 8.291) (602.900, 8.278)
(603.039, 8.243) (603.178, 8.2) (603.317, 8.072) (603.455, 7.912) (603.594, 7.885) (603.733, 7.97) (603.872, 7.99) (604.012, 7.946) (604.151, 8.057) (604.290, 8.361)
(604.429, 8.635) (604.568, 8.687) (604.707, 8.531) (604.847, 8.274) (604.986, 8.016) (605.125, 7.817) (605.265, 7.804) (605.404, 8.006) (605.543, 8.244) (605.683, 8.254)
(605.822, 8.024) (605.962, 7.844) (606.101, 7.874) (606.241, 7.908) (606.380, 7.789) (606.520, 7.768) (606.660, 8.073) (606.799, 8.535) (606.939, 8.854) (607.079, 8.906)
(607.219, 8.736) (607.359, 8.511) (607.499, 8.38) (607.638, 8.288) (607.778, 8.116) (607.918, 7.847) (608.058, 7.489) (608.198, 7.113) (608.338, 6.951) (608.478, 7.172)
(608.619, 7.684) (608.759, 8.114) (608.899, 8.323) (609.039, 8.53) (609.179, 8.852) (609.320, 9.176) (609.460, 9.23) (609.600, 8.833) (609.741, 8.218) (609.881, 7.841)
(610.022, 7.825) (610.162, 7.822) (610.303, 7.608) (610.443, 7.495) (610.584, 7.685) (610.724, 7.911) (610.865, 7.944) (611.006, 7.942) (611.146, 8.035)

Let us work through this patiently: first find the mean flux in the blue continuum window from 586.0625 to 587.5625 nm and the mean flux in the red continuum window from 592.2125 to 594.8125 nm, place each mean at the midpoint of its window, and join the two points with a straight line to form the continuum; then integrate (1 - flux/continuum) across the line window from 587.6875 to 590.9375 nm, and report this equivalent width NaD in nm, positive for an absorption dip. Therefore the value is 0.29 nm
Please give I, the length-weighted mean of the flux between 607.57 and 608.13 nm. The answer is 7.93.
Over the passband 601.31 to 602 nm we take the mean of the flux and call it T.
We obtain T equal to 7.82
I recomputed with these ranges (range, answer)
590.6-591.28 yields 7.77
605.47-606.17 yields 8.05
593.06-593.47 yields 8.24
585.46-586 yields 7.4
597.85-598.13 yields 8.25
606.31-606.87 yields 8.05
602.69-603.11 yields 8.26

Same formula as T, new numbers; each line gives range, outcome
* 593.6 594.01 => 8.66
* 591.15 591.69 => 7.56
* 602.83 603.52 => 8.15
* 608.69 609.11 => 8.34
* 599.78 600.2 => 7.81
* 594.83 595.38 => 7.45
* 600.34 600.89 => 7.4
